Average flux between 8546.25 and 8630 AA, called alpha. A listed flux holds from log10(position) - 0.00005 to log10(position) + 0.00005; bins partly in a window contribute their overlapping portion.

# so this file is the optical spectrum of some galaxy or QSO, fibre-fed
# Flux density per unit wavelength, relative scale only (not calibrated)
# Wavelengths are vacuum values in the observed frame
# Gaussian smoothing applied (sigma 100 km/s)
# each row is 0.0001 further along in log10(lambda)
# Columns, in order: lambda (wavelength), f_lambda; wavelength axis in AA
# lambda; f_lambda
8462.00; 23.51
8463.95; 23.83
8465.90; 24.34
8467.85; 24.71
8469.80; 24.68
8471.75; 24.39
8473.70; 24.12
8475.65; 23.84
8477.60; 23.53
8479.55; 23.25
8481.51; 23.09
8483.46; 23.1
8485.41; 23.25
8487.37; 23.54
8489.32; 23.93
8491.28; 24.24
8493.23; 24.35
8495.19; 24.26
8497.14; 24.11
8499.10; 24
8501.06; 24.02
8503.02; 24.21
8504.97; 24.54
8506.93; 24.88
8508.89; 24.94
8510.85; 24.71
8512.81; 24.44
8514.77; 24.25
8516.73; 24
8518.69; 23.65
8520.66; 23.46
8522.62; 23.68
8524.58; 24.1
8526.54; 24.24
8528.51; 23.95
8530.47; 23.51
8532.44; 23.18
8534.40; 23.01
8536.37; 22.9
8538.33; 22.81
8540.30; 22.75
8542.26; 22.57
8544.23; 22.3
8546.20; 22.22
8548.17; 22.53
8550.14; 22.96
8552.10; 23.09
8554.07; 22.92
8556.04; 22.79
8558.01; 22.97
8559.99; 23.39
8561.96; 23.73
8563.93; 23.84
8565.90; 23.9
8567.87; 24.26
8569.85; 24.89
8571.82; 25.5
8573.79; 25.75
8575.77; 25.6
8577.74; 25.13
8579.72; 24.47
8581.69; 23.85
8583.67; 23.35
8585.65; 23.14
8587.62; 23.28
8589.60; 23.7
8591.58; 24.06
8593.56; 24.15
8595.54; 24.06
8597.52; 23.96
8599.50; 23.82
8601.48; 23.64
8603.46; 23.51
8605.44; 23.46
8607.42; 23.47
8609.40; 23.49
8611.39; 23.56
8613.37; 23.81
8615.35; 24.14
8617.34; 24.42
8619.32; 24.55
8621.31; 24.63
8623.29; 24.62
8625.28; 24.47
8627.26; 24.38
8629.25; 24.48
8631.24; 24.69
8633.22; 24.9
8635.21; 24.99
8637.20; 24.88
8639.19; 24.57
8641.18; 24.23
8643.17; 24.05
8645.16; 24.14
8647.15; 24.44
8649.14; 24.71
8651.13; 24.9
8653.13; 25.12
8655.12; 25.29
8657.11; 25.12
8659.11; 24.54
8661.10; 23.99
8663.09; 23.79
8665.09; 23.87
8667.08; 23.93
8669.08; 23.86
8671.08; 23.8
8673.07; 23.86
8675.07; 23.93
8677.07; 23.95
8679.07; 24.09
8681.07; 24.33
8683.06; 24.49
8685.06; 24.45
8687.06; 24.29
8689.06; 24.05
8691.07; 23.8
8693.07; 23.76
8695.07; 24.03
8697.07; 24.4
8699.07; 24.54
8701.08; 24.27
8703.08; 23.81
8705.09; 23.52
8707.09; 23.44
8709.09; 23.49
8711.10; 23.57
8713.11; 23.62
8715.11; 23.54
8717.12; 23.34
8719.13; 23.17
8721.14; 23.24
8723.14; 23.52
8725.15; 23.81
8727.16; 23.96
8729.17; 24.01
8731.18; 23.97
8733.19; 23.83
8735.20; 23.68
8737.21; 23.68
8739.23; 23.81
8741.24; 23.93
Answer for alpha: 23.9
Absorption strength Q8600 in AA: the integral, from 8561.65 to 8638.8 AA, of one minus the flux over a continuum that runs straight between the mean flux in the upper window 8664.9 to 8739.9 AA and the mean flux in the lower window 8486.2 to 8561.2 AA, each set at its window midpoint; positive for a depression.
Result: -1.65 AA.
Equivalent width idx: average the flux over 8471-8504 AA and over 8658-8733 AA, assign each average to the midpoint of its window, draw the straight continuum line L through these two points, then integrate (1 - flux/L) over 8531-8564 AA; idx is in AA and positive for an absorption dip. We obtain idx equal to 1.29 AA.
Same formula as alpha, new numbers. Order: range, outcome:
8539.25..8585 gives 23.7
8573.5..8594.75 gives 24.2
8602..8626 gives 24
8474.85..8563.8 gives 23.6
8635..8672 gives 24.4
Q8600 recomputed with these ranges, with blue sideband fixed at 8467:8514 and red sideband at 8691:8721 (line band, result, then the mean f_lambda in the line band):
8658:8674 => -0.1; 24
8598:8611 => 0.2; 23.6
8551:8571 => 0.3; 23.6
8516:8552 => 1.2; 23.2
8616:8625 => -0.2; 24.5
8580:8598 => 0.1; 23.7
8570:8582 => -0.6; 25.1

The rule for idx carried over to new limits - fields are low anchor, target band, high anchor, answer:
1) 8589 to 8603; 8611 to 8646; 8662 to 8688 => -0.7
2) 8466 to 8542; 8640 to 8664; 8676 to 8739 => -0.7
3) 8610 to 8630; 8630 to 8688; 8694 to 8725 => -0.9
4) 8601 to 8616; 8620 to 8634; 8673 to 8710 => -0.5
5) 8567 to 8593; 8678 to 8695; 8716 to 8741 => -0.2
